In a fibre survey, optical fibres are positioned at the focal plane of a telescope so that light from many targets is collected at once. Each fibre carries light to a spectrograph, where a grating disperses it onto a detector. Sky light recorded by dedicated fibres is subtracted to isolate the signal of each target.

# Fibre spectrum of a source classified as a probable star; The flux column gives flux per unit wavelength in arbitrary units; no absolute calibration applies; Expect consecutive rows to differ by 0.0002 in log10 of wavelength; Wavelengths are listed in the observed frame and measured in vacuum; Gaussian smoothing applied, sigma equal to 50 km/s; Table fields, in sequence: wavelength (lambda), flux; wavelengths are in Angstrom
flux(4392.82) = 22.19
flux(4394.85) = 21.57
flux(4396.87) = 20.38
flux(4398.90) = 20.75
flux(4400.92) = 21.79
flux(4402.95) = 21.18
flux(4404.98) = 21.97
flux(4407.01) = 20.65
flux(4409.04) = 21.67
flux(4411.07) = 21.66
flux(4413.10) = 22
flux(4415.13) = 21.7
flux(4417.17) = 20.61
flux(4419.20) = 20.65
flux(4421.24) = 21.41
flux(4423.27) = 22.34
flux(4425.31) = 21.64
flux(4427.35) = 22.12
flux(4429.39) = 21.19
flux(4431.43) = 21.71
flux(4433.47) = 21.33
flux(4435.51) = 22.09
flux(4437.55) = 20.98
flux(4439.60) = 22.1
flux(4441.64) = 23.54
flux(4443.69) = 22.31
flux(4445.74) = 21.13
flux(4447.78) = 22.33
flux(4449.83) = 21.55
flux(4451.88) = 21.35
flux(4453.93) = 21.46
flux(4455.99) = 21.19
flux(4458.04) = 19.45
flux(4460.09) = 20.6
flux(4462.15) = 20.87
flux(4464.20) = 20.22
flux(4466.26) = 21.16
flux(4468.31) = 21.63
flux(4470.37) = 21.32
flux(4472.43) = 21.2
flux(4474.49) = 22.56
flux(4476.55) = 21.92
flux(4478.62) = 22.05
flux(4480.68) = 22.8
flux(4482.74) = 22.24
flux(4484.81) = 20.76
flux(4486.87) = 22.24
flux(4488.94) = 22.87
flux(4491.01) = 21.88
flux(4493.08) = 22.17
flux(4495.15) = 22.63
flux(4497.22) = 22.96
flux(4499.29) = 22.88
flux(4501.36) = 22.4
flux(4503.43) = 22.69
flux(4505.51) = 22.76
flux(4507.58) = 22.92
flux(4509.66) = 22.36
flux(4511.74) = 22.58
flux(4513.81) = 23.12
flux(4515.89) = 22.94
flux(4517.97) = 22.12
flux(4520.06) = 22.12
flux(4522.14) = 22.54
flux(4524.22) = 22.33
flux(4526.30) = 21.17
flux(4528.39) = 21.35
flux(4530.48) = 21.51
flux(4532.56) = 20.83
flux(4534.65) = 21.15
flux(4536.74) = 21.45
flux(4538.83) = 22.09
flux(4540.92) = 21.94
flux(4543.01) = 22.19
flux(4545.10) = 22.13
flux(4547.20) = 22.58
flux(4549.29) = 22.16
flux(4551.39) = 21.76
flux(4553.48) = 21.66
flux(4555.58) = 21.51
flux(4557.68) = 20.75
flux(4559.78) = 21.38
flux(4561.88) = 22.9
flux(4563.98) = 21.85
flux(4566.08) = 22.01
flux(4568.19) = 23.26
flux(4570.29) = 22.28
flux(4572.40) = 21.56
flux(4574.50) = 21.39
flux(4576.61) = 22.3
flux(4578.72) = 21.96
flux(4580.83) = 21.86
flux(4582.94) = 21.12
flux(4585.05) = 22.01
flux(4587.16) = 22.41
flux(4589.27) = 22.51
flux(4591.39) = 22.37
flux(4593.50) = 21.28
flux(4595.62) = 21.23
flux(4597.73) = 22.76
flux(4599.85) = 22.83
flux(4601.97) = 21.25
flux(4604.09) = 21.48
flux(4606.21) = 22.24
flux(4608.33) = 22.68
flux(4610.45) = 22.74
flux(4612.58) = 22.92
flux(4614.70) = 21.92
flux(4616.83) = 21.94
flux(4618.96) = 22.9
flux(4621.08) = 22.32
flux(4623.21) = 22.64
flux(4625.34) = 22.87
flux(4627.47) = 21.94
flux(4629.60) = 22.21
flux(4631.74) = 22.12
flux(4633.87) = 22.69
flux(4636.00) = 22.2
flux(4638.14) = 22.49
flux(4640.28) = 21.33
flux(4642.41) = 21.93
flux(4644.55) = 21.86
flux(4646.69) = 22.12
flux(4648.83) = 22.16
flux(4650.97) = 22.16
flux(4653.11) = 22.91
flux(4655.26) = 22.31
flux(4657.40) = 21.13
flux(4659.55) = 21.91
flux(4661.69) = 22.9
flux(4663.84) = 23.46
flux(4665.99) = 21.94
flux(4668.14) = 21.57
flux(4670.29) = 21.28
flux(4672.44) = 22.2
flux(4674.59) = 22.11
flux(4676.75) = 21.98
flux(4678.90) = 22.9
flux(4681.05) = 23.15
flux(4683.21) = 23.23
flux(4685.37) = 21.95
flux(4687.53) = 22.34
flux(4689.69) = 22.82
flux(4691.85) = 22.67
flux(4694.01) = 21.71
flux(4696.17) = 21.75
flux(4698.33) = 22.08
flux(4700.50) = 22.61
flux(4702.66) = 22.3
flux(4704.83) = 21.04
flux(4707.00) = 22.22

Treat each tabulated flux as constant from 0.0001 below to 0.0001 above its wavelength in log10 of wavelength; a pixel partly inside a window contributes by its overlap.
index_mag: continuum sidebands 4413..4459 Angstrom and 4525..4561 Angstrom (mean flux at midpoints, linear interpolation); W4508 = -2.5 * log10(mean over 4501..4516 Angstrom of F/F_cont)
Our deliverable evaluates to -0.05 mag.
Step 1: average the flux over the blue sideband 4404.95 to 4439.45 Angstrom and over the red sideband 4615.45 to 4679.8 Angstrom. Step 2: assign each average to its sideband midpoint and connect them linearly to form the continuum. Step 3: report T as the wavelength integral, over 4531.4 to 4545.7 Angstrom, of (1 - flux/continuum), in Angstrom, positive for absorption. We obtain 0.1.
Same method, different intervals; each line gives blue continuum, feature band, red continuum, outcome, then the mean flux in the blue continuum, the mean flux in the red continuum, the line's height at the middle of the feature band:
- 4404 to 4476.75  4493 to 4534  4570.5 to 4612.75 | -1.06 Angstrom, 21.5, 22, 21.7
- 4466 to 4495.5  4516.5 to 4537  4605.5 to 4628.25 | 0.41 Angstrom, 22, 22.5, 22.1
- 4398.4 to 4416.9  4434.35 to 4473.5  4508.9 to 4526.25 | 0.87 Angstrom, 21.5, 22.4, 21.9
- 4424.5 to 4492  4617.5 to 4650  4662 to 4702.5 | -0.10 Angstrom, 21.6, 22.3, 22.2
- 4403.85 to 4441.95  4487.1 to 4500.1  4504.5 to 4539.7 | -0.35 Angstrom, 21.6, 22.1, 21.9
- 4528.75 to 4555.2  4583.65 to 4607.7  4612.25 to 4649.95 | 0.02 Angstrom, 21.8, 22.2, 22.1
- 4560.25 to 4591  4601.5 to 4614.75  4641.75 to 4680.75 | -0.07 Angstrom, 22.1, 22.2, 22.1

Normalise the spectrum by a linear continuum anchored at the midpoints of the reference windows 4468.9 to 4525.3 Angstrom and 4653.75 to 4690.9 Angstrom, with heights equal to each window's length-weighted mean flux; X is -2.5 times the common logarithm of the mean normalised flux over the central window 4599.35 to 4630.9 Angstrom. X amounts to 0.00 mag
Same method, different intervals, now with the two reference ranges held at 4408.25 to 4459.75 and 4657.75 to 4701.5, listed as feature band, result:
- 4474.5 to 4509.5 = -0.032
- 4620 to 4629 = -0.015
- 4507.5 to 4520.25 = -0.038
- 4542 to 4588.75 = 0.000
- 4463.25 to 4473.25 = 0.028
